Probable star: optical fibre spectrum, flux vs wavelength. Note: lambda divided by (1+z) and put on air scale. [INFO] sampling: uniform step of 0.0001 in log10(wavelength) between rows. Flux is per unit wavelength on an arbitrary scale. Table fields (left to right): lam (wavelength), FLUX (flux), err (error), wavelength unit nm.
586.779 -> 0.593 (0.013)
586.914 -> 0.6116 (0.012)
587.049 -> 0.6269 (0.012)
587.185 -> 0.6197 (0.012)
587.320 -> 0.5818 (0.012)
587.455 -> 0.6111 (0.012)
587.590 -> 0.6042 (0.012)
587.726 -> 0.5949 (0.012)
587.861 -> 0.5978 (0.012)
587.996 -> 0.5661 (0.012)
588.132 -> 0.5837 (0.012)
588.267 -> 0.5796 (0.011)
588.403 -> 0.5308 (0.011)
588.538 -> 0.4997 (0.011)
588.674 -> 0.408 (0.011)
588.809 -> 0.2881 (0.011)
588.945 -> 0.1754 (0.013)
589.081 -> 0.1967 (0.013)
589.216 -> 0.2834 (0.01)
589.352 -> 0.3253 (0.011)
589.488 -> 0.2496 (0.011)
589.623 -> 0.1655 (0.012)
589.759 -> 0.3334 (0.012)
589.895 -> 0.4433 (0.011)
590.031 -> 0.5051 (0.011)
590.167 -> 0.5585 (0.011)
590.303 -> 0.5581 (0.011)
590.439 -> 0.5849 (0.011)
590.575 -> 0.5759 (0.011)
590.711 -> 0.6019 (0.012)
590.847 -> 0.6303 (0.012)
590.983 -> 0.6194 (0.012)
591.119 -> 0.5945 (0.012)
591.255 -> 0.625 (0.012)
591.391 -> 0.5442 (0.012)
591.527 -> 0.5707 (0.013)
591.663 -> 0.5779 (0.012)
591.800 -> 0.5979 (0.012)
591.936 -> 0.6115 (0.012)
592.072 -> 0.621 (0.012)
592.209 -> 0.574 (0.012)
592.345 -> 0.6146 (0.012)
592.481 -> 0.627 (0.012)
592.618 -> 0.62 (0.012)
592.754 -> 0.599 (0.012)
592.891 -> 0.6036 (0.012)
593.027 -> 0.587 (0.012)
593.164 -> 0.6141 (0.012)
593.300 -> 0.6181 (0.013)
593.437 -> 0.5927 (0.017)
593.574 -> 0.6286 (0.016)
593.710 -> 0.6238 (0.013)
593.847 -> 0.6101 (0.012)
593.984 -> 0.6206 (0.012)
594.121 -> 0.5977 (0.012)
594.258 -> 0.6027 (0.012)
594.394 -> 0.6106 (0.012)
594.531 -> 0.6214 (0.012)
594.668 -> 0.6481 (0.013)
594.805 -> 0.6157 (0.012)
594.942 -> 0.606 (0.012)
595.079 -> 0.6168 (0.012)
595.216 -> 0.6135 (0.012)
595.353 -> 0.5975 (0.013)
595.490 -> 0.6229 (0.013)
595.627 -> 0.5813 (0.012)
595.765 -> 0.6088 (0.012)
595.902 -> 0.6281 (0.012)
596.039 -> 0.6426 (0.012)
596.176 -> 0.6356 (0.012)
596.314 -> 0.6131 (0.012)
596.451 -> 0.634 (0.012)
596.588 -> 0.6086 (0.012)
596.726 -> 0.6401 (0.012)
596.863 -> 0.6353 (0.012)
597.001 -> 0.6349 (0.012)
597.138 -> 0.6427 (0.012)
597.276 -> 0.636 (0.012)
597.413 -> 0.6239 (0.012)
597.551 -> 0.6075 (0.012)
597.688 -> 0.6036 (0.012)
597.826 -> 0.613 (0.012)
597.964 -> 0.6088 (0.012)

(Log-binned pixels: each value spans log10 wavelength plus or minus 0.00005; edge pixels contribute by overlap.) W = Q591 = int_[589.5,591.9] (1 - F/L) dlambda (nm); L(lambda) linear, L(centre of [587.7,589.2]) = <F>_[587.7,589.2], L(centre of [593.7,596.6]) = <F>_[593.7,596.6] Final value -0.11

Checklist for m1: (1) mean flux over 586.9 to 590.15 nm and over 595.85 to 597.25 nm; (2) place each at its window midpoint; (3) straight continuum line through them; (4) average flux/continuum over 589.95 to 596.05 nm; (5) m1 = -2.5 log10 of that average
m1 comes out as -0.09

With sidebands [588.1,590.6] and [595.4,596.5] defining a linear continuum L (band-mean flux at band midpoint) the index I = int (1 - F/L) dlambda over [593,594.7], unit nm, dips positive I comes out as -0.19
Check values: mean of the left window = 0.408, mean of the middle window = 0.613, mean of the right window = 0.62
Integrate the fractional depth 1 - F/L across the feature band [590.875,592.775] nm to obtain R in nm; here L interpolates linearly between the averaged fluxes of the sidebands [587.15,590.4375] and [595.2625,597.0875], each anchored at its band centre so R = -0.28 nm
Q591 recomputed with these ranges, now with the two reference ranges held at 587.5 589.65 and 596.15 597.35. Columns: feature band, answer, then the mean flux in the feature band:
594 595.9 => -0.09 nm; 0.612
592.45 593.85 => -0.19 nm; 0.611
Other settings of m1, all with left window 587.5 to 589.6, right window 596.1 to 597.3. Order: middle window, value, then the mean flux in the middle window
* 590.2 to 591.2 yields -0.23 mag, 0.594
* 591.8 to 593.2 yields -0.15 mag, 0.607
